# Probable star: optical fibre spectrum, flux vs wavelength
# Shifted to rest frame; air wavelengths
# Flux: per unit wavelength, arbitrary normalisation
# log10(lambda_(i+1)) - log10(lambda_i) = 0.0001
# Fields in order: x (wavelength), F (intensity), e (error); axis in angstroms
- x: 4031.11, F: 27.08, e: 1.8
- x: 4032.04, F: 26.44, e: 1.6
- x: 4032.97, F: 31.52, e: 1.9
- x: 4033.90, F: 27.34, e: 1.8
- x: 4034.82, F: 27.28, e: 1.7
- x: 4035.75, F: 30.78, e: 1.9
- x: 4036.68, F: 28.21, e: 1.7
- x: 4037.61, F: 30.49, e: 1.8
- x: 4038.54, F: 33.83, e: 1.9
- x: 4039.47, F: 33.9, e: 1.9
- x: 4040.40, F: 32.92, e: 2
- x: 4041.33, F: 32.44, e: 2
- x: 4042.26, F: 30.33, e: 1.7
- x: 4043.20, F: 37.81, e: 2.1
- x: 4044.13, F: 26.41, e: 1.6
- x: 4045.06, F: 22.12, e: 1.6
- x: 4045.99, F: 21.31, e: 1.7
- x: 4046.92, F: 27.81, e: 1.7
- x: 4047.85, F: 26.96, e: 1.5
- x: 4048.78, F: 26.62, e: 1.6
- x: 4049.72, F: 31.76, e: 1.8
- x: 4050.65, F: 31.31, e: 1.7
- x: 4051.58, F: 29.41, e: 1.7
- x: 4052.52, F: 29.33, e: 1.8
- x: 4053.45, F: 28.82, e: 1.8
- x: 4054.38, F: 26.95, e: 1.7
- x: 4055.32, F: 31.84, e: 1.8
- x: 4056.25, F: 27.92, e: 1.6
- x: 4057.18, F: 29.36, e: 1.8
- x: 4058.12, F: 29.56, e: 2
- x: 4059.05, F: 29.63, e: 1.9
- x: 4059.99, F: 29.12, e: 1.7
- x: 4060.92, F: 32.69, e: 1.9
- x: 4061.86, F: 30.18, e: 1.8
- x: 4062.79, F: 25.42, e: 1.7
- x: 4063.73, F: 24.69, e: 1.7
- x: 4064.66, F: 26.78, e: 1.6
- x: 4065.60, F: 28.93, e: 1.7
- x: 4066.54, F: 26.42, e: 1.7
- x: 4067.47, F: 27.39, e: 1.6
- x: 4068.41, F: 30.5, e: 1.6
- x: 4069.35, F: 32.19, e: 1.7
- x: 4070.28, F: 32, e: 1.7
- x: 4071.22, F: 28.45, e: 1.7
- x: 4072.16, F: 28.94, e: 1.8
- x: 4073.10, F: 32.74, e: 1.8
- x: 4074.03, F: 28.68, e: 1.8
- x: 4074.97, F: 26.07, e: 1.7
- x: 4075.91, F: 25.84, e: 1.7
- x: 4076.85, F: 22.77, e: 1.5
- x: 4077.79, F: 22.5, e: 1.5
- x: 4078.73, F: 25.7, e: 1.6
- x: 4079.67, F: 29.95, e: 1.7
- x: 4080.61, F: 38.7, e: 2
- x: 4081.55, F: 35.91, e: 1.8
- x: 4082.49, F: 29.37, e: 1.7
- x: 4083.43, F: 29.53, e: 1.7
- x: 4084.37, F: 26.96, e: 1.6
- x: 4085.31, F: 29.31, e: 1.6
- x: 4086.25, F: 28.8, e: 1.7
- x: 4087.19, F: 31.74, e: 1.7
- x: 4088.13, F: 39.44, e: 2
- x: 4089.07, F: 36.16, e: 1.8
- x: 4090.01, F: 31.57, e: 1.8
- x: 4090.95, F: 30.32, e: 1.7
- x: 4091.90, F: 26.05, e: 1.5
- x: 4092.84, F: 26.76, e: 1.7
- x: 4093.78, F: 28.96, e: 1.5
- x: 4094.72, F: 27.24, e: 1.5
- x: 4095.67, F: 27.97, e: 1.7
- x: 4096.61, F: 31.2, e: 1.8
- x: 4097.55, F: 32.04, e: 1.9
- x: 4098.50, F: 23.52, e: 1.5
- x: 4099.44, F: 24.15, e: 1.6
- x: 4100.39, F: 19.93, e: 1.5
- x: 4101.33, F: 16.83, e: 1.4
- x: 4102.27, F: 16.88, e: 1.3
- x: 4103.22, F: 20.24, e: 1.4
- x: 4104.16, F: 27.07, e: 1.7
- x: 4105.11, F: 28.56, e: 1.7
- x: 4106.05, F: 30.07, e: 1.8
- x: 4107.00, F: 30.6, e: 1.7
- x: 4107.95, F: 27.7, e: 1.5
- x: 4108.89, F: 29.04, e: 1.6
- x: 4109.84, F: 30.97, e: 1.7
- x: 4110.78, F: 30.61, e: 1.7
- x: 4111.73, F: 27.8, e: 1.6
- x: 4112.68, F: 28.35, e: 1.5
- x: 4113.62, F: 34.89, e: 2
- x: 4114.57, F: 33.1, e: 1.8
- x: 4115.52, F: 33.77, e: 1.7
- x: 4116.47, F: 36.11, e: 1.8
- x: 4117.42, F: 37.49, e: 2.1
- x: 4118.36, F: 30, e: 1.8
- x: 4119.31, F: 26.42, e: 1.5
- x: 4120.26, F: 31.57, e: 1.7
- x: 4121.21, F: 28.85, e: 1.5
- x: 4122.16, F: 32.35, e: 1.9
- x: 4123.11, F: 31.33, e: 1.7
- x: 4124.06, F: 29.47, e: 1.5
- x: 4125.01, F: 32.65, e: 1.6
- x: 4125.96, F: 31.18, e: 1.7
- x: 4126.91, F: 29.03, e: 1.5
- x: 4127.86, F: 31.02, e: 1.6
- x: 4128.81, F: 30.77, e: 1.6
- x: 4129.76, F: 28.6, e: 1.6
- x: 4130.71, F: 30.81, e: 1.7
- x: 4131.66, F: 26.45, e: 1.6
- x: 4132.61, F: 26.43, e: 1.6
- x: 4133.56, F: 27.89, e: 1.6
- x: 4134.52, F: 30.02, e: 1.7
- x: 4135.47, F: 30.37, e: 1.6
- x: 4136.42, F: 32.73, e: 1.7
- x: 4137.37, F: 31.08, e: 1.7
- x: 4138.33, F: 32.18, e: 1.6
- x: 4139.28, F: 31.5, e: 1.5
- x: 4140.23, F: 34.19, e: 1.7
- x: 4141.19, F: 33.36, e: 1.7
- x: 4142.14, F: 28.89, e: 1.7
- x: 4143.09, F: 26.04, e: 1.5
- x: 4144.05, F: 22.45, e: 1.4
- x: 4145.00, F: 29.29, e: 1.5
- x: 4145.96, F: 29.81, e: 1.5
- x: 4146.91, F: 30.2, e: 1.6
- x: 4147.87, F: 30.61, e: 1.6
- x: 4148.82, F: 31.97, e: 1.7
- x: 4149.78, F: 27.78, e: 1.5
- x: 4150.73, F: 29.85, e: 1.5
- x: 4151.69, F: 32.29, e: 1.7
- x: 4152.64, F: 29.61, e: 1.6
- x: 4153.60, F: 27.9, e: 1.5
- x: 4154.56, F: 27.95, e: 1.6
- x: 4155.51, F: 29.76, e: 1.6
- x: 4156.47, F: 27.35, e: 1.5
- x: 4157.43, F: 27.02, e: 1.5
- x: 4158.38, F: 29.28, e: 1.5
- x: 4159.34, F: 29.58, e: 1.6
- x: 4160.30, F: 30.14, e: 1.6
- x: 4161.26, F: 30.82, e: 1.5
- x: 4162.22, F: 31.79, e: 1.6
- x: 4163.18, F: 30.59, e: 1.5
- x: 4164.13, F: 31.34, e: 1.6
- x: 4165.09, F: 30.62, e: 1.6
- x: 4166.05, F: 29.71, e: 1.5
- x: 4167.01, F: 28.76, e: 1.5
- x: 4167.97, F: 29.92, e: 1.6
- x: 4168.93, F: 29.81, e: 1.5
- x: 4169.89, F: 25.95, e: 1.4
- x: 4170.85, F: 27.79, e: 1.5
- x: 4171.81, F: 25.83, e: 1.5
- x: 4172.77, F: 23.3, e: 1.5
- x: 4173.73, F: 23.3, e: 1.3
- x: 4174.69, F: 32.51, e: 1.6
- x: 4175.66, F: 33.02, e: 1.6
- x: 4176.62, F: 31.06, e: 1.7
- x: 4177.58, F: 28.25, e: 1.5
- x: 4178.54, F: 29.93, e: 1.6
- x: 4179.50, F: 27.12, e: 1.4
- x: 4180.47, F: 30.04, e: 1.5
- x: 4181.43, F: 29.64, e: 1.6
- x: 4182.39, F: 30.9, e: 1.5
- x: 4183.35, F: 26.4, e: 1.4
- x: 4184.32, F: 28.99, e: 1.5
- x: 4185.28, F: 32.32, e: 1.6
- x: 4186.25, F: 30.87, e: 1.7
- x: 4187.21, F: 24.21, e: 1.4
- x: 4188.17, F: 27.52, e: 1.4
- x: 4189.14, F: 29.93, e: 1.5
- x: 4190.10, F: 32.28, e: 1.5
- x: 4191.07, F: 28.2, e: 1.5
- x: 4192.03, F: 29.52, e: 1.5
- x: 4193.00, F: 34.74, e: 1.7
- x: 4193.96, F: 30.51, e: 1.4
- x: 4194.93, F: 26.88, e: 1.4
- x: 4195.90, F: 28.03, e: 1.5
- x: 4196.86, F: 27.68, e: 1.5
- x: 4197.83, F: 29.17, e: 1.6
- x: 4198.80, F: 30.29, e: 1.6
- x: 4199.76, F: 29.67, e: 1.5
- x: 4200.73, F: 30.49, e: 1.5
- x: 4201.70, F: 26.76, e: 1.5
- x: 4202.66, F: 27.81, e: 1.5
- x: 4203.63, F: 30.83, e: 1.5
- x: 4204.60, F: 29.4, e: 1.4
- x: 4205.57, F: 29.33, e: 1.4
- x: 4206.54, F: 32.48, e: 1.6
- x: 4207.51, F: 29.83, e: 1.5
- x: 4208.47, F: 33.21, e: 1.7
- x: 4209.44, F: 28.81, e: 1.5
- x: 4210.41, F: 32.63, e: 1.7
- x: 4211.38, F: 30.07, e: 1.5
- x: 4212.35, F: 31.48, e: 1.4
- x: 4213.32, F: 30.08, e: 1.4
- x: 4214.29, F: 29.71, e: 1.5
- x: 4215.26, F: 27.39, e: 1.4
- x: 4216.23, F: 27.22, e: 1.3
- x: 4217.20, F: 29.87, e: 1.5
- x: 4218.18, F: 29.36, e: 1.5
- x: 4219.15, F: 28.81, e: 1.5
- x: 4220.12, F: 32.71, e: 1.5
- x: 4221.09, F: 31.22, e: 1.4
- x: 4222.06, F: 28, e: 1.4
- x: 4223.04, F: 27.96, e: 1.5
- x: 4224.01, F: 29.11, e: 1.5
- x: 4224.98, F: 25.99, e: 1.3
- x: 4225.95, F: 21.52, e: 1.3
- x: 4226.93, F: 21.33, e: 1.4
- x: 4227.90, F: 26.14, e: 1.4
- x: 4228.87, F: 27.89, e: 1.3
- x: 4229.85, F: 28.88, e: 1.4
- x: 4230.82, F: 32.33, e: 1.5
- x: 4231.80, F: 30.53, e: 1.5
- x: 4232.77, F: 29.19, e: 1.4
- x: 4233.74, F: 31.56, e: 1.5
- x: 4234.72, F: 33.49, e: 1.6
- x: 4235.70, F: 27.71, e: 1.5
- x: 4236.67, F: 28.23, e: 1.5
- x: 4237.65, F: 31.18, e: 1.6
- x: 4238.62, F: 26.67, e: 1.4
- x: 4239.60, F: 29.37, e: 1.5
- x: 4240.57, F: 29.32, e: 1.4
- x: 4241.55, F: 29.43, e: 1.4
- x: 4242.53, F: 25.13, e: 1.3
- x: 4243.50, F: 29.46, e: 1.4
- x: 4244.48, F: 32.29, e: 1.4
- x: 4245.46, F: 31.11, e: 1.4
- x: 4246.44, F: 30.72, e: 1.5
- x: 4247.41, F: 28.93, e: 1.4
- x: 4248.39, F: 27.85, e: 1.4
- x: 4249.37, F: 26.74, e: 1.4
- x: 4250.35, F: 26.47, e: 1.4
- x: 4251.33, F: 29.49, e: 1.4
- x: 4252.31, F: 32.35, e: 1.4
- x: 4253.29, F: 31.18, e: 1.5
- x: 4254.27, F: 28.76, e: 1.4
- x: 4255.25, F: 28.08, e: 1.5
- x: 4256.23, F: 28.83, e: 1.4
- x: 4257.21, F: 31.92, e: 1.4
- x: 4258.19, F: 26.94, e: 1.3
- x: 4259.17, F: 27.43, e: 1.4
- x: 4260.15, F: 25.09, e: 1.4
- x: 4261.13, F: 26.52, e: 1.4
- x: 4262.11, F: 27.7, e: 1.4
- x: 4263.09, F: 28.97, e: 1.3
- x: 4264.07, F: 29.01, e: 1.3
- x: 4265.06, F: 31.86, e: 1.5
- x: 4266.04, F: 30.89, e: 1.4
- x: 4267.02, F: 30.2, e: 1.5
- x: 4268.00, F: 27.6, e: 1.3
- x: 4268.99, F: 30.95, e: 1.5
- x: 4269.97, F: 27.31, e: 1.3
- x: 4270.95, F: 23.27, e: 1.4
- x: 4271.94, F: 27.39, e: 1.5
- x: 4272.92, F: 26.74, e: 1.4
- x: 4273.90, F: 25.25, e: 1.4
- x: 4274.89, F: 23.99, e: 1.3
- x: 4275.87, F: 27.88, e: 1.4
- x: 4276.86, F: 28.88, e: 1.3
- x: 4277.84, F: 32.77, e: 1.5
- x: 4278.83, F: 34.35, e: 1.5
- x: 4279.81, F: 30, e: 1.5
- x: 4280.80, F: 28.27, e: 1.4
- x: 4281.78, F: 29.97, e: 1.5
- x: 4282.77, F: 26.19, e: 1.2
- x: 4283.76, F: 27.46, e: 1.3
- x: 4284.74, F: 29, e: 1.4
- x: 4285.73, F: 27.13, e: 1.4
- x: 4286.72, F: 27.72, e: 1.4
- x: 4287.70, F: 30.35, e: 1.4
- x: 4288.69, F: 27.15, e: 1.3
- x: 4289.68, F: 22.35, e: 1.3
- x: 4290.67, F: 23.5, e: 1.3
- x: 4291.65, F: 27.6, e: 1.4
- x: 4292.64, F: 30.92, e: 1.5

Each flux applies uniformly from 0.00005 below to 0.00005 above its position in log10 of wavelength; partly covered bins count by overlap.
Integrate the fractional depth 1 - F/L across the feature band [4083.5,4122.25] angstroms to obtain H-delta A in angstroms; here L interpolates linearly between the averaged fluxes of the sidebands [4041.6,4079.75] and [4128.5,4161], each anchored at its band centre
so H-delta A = -0.1 angstroms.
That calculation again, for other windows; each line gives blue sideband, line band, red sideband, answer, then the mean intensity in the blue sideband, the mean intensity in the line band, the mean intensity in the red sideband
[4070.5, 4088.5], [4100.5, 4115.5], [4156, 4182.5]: 0.95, 29.5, 27.5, 29.1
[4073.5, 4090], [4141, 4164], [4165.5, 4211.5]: 0.13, 29.9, 29.3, 29.3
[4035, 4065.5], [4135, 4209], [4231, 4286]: -1.25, 29.2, 29.5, 28.9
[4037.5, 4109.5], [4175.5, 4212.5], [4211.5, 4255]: -1.05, 28.7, 29.7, 29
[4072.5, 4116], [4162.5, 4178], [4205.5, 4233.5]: 0.00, 28.6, 28.9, 29.1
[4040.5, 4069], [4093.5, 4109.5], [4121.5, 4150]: 1.88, 28.7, 26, 30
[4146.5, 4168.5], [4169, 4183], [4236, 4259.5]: 0.54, 29.8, 28.5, 29.1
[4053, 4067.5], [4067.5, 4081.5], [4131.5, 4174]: -0.22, 28.5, 29.1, 29.2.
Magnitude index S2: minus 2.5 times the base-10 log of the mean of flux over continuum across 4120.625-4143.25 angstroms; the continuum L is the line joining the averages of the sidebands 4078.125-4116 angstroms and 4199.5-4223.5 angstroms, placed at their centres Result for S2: -0.04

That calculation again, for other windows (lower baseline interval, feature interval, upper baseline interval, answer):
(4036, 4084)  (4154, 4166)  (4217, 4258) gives -0.02 mag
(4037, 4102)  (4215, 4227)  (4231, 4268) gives 0.05 mag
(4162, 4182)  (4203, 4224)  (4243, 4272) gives -0.04 mag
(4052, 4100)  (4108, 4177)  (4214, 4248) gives -0.03 mag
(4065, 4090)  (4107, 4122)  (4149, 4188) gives -0.06 mag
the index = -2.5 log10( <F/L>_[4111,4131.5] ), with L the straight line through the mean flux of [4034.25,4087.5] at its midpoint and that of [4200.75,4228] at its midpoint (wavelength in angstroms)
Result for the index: -0.07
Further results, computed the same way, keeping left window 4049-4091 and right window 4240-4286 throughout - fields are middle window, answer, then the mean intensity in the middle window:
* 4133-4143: -0.06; 31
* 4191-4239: -0.01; 29.3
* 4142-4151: 0.02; 28.7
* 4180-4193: -0.02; 29.5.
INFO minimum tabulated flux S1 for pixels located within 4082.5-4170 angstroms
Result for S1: 16.83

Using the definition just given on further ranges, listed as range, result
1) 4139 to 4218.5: 22.45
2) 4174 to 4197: 24.21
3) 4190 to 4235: 21.33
